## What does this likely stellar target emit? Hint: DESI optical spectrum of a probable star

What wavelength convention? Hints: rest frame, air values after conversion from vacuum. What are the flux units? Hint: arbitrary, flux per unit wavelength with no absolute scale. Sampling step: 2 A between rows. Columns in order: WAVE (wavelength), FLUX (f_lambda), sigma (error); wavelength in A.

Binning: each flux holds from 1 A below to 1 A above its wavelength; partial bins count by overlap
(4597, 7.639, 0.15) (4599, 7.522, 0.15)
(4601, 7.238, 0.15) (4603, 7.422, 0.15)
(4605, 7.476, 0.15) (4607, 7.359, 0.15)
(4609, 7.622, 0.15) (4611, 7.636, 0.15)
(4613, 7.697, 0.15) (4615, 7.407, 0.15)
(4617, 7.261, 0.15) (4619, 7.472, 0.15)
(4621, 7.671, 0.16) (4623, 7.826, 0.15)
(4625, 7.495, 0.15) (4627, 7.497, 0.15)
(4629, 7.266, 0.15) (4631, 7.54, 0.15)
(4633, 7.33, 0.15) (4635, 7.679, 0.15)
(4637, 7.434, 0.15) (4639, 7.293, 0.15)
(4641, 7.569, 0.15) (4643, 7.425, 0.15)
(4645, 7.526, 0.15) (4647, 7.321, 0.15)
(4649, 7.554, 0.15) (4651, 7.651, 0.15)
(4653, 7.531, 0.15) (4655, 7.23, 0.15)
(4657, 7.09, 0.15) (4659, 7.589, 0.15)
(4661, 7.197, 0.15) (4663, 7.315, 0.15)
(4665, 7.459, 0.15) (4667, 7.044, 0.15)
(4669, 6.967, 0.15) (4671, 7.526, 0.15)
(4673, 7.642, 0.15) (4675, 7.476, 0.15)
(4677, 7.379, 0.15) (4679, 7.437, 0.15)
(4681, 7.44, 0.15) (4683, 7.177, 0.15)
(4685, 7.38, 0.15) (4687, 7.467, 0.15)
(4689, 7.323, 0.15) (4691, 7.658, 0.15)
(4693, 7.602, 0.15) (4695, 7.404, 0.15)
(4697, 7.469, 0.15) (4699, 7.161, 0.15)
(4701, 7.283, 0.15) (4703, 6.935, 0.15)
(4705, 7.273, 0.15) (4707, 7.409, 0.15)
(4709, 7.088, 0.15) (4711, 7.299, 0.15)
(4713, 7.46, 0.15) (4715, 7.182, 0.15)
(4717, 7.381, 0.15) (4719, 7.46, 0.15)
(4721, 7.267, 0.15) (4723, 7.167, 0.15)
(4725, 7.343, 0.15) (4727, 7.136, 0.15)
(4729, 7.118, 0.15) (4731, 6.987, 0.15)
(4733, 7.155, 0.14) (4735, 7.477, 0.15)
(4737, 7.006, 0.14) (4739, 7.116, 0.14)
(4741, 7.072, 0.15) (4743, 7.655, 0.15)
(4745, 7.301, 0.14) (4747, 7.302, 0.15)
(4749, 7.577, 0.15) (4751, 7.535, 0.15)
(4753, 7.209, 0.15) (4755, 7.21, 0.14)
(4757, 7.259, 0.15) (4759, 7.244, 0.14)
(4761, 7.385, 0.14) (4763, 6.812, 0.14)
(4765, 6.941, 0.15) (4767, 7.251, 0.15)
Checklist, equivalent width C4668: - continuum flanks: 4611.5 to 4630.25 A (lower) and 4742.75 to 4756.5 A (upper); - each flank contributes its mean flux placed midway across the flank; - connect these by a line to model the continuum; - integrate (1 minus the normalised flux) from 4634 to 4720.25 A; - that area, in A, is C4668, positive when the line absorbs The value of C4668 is 0.9 A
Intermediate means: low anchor 7.51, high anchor 7.38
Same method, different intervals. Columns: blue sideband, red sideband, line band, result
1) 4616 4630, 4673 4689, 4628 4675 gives 0.33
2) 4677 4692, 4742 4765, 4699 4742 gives 0.79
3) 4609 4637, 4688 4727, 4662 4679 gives 0.12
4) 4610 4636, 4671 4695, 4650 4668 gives 0.33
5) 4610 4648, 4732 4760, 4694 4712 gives 0.27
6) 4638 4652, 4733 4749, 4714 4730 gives 0.15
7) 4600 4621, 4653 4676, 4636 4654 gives -0.24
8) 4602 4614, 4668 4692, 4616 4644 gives 0.05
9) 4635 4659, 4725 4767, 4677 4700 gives -0.19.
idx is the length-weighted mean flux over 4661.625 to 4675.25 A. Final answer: 7.34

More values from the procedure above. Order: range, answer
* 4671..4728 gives 7.35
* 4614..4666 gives 7.45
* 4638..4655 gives 7.47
